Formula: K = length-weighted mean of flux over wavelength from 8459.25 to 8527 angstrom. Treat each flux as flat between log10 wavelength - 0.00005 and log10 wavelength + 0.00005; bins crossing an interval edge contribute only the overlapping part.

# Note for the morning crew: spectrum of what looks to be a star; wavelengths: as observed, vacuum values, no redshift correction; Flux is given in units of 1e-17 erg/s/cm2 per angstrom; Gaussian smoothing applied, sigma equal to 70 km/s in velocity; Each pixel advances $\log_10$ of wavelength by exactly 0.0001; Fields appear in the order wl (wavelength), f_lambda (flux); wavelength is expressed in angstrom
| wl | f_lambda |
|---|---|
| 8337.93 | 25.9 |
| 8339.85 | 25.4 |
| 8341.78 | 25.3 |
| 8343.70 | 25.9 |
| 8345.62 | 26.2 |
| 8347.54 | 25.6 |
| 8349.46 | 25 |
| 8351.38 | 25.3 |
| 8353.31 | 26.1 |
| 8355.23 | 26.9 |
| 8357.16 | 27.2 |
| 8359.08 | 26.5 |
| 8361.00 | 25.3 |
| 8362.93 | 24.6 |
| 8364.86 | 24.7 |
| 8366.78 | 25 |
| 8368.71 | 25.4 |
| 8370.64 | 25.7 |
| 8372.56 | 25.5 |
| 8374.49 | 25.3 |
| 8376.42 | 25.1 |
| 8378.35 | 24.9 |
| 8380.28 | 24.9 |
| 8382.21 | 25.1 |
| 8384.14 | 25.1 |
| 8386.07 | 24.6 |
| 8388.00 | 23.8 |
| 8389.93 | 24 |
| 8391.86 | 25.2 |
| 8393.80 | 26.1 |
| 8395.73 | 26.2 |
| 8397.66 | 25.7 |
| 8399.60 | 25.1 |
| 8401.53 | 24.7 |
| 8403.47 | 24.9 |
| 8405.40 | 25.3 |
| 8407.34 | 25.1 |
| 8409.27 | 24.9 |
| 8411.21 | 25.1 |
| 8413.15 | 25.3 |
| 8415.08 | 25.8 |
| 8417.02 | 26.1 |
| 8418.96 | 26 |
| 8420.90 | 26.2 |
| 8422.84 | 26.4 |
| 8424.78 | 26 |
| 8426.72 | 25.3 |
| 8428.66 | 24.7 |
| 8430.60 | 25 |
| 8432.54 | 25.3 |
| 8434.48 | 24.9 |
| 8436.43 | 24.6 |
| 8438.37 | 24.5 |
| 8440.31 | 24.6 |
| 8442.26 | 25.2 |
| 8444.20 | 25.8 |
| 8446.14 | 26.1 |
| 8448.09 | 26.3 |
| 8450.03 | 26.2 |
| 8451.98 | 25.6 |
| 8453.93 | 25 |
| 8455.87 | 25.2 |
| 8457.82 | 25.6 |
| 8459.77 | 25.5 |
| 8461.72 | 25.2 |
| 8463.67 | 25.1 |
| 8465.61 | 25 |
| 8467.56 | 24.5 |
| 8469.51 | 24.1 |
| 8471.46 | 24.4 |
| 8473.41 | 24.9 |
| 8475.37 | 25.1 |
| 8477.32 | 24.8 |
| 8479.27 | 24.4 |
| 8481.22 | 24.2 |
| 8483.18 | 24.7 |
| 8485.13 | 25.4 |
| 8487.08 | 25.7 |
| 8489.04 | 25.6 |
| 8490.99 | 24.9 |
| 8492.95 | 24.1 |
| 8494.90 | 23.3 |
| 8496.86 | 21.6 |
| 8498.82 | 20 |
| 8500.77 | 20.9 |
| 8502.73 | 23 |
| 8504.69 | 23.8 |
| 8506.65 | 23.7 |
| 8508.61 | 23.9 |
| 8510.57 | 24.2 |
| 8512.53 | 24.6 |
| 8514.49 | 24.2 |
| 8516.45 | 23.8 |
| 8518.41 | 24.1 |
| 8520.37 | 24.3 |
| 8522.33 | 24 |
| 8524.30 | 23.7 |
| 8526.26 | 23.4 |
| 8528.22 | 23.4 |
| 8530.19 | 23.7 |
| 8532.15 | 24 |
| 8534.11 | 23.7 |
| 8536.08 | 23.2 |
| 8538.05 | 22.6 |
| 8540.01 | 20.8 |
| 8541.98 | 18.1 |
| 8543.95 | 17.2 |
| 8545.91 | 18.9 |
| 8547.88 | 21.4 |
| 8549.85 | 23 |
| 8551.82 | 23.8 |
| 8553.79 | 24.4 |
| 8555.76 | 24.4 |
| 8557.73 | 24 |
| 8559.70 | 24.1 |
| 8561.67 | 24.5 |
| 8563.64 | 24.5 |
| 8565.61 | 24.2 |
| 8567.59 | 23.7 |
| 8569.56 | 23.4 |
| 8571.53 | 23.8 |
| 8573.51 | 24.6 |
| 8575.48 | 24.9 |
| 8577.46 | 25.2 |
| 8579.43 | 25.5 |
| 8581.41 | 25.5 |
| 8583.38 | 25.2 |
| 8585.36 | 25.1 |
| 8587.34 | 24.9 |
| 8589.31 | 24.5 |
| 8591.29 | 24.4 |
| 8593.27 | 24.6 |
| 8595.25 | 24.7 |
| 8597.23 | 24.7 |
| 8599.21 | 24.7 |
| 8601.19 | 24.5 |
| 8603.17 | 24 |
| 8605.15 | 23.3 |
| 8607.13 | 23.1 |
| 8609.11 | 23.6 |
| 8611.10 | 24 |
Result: 24.1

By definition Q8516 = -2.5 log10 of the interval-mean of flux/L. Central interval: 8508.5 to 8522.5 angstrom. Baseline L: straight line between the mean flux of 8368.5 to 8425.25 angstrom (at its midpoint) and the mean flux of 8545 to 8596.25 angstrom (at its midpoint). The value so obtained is 0.01 mag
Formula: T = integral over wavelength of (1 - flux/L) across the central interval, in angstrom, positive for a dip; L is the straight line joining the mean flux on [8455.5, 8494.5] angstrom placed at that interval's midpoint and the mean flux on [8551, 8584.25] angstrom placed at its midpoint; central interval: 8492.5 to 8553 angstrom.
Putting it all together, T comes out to 4.8 angstrom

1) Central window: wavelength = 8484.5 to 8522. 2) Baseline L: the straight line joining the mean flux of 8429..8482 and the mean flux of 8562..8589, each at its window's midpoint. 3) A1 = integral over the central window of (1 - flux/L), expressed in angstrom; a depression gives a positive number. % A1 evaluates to 1.8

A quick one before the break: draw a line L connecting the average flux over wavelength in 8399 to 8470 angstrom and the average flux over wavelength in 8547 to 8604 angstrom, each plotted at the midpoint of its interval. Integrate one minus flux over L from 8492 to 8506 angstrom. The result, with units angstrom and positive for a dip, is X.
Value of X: 1.4 angstrom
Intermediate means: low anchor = 25.3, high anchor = 24.4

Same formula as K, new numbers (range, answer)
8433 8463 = 25.3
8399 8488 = 25.2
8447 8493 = 25.1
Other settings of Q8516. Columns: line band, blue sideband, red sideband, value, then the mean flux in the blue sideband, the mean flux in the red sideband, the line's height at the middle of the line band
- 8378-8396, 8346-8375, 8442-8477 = 0.03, 25.6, 25.3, 25.5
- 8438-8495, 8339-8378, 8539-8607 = -0.02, 25.6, 23.7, 24.6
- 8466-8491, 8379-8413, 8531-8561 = -0.06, 25.1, 22.3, 23.5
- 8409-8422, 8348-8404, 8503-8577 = -0.04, 25.3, 23.3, 24.8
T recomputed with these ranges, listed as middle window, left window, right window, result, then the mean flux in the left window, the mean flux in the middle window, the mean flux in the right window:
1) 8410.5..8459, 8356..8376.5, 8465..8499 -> -1.3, 25.5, 25.5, 24.3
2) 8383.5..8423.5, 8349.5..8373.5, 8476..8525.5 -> -0.3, 25.7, 25.3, 23.9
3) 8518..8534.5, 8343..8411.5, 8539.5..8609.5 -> 0.2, 25.3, 23.8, 23.7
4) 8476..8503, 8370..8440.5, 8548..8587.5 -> 1.1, 25.2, 23.8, 24.4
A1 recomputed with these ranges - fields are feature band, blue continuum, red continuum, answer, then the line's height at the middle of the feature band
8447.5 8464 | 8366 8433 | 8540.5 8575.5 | -0.7 angstrom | 24.4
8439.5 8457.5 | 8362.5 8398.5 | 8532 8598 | -0.8 angstrom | 24.5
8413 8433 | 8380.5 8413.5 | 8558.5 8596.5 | -0.5 angstrom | 25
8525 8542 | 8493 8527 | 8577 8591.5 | 0.8 angstrom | 23.9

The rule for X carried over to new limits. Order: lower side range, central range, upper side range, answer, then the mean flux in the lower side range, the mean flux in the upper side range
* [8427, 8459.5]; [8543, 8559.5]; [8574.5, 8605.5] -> 1.8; 25.3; 24.8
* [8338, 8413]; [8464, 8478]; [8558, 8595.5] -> 0.2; 25.3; 24.6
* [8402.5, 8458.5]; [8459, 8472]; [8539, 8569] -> -0.1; 25.4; 22.5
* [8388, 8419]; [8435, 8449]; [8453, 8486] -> -0.1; 25.3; 24.9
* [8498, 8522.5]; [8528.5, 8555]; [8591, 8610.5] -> 1.9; 23.4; 24.1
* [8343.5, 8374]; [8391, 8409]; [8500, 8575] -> -0.2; 25.7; 23.2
